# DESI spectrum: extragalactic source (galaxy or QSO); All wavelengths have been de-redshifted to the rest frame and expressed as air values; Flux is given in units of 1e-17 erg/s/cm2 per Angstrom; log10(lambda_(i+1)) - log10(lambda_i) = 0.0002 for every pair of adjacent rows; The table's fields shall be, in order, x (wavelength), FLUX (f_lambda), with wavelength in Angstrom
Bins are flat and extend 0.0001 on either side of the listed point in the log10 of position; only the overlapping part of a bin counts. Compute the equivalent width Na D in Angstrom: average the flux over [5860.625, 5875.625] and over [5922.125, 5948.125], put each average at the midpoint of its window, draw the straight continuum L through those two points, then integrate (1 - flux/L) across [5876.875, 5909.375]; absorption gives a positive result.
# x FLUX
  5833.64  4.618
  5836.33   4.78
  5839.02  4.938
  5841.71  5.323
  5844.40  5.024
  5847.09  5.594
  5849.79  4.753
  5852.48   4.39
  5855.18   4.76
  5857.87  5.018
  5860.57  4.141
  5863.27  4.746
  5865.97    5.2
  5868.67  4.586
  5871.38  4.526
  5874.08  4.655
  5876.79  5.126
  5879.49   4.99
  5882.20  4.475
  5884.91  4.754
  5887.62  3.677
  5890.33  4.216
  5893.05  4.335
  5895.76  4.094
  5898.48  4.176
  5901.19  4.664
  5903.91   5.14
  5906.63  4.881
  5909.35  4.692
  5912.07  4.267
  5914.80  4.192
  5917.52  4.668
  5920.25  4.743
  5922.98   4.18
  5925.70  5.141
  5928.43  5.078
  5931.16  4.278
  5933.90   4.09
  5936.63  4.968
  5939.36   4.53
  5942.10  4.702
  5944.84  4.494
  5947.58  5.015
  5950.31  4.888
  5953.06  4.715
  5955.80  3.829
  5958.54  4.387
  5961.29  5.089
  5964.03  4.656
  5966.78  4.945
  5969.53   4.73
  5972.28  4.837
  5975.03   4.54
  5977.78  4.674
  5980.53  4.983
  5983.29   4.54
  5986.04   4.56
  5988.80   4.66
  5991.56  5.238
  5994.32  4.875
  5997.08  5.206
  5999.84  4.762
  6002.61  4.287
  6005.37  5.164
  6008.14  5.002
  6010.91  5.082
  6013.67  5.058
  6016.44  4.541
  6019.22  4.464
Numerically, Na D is 1.1 Angstrom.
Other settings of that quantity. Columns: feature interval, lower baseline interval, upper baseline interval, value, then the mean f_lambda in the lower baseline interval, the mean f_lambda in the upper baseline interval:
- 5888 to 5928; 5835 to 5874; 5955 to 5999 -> 2.3 Angstrom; 4.84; 4.75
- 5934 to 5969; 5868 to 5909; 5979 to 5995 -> 0.4 Angstrom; 4.56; 4.81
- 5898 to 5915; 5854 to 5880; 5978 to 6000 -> 0.6 Angstrom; 4.77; 4.85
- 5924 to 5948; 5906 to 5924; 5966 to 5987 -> -0.5 Angstrom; 4.51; 4.72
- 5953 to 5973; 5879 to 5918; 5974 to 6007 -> 0.3 Angstrom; 4.47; 4.8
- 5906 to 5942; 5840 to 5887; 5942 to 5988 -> 1.1 Angstrom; 4.81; 4.68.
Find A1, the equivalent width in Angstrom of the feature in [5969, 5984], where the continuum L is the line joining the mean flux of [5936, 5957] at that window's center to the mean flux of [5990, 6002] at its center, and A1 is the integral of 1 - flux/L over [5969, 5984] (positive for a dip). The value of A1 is 0.3 Angstrom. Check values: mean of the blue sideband 4.64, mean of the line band 4.72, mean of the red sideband 4.97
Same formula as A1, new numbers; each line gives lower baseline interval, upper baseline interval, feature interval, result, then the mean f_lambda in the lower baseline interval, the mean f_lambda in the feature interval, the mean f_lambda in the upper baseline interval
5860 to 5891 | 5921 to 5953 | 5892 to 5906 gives 0.39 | 4.61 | 4.51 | 4.67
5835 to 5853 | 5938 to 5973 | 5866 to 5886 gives 0.59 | 5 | 4.76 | 4.67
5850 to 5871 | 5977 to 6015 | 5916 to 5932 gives 0.28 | 4.69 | 4.69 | 4.87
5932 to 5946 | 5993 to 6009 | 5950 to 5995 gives 0.17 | 4.54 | 4.71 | 4.88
